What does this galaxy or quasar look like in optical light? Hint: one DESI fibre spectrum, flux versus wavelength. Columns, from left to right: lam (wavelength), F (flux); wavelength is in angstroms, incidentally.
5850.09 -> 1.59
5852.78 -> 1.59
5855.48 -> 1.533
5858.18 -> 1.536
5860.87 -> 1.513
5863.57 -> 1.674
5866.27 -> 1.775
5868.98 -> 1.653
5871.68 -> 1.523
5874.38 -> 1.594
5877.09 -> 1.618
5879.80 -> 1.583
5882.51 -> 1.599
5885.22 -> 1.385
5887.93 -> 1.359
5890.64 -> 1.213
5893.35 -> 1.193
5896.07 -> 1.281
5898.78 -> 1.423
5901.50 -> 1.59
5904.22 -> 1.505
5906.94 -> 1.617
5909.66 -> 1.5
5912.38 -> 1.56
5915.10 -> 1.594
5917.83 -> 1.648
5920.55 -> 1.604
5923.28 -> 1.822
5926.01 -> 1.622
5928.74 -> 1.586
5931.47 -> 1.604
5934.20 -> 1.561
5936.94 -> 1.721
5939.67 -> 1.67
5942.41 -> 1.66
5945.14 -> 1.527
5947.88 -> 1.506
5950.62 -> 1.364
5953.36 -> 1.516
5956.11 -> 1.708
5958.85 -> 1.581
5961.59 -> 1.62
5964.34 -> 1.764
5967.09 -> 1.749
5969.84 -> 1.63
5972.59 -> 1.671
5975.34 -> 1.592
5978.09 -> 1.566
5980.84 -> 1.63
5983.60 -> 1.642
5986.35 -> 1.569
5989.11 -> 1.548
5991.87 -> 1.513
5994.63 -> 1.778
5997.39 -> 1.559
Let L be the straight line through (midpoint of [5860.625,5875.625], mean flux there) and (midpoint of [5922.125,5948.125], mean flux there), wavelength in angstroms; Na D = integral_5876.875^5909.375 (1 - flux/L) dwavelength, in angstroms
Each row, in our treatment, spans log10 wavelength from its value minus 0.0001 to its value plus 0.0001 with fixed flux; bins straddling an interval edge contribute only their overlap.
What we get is 3.7 angstroms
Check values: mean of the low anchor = 1.63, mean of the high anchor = 1.63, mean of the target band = 1.44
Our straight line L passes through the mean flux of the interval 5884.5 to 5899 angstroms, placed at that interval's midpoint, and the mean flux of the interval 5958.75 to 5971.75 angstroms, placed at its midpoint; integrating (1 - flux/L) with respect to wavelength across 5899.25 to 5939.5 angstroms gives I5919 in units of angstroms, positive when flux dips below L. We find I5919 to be -4.7 angstroms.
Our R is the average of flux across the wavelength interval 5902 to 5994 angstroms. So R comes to 1.61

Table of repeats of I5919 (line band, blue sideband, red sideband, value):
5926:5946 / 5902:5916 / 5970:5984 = -0.5 angstroms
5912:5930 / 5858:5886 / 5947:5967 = -0.5 angstroms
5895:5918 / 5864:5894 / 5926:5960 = 0.3 angstroms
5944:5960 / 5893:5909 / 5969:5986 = 0.3 angstroms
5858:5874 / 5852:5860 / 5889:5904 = -1.3 angstroms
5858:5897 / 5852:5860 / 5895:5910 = 0.5 angstroms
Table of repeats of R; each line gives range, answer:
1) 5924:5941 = 1.63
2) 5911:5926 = 1.64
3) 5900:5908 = 1.57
